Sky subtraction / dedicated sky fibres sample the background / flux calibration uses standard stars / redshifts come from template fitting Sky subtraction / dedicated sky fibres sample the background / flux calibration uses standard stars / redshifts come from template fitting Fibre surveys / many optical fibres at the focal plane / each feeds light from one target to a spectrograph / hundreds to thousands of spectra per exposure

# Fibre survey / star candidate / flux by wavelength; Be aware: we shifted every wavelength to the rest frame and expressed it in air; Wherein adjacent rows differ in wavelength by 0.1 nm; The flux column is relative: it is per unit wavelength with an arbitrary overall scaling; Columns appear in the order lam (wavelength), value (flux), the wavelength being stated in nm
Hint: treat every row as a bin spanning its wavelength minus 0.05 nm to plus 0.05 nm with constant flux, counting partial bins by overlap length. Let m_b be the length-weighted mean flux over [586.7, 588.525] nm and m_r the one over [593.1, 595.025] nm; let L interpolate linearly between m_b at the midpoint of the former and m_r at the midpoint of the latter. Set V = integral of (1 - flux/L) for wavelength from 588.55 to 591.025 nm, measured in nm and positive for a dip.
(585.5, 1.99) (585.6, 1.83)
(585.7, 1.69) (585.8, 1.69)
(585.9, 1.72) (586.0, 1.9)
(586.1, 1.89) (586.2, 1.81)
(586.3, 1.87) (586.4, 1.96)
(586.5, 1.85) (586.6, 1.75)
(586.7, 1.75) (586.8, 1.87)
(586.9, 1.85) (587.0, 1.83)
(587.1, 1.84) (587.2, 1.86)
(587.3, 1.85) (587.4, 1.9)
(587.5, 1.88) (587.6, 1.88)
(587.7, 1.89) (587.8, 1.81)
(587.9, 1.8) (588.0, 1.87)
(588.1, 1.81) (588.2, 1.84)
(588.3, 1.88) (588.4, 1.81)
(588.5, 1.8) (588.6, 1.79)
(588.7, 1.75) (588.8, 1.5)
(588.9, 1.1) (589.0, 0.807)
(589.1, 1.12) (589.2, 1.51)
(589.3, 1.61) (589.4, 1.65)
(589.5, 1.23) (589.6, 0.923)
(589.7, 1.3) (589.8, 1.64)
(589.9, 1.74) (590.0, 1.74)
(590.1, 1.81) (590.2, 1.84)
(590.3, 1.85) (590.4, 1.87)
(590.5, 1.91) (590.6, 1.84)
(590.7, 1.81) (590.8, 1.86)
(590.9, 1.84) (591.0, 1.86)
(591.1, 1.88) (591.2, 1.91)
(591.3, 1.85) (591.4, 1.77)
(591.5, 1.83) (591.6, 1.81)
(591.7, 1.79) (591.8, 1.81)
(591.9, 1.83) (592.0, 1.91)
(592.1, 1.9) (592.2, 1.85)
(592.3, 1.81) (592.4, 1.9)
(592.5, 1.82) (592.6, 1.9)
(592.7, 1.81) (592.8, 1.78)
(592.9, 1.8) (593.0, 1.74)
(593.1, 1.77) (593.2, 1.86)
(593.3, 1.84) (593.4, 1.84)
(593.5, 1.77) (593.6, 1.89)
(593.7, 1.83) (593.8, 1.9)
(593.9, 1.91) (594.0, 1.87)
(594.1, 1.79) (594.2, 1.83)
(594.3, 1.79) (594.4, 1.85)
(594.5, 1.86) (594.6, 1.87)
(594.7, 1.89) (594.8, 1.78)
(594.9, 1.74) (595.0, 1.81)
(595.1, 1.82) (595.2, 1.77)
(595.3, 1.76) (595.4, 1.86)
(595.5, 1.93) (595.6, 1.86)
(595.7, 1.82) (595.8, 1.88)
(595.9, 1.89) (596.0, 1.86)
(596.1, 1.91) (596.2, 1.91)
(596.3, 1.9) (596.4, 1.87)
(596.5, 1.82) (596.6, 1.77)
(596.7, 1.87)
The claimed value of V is 0.34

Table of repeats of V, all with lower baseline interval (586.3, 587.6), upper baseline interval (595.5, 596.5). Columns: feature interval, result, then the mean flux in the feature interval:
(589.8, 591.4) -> 0.03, 1.83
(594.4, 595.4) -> 0.03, 1.82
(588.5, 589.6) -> 0.27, 1.4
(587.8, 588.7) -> 0.02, 1.82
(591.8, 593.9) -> 0.03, 1.84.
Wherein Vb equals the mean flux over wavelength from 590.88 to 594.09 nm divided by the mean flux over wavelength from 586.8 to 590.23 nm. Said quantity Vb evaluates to 1.1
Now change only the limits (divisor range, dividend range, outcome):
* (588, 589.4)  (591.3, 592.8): 1.16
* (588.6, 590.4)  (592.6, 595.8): 1.22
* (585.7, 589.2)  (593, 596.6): 1.05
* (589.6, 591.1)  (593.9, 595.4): 1.04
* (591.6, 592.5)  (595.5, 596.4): 1.02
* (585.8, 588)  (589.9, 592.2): 1.00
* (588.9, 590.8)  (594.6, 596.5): 1.18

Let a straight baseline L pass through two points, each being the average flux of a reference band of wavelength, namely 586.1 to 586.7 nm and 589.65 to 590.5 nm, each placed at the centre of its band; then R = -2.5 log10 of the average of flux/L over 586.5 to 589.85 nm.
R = 0.08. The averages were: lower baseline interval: 1.84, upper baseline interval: 1.73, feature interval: 1.66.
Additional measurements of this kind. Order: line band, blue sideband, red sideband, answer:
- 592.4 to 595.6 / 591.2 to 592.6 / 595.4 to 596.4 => 0.02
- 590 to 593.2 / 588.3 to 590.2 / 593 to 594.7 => -0.10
